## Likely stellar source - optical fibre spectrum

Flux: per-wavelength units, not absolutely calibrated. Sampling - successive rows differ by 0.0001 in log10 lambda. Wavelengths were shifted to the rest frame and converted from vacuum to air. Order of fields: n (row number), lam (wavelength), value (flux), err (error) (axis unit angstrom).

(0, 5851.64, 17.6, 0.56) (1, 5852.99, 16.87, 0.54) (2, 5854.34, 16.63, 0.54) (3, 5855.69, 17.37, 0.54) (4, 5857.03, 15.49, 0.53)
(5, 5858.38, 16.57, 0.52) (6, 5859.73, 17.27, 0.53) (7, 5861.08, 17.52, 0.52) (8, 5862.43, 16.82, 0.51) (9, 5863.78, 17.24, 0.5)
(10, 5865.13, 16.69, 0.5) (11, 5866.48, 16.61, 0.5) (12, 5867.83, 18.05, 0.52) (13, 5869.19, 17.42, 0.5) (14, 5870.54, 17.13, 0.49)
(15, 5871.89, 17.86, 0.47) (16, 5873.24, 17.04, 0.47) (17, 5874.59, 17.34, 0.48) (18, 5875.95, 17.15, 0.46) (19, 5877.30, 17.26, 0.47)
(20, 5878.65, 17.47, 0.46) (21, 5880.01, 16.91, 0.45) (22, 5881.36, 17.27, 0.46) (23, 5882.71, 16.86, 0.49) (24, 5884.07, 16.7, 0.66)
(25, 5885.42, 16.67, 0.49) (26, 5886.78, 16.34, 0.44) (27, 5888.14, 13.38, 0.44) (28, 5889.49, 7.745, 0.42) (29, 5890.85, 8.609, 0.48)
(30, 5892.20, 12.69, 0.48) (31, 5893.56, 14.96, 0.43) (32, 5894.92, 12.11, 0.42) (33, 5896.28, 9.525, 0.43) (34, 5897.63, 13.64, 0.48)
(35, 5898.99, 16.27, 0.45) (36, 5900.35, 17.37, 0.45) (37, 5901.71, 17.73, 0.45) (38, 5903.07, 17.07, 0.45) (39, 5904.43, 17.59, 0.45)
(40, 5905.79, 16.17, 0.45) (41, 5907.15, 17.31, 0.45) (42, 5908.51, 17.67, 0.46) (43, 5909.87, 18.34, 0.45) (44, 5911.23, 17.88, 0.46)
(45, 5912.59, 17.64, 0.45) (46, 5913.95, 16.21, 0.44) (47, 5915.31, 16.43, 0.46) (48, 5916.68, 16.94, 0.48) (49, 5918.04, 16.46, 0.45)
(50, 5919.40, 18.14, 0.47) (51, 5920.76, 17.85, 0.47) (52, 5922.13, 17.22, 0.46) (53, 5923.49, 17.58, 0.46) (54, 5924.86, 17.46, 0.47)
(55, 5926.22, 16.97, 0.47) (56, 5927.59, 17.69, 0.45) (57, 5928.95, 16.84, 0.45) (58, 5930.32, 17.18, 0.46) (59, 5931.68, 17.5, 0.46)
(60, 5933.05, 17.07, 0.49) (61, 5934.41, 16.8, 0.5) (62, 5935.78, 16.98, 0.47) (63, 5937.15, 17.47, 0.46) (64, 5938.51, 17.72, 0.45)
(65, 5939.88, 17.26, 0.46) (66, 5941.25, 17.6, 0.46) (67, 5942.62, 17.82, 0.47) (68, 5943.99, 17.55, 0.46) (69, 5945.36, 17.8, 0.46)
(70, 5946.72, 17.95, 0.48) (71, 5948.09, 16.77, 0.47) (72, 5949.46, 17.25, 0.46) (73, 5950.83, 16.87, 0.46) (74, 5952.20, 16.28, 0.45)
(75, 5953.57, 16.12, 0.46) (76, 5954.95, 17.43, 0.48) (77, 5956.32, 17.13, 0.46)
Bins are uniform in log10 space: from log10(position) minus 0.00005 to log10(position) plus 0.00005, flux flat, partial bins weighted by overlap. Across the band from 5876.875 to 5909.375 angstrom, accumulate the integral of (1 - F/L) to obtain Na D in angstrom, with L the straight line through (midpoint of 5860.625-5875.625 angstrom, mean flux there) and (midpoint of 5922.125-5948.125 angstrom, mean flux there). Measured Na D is 3.9 angstrom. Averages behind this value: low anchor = 17.2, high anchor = 17.4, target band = 15.2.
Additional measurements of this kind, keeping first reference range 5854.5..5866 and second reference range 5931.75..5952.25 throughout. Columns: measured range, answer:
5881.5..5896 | 2.89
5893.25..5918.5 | 1.37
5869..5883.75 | -0.24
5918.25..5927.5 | -0.15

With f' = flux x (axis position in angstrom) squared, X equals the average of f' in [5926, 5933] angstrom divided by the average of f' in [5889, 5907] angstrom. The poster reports 1.23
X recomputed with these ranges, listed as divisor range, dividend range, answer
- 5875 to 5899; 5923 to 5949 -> 1.22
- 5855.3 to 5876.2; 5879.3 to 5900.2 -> 0.83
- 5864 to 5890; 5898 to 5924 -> 1.06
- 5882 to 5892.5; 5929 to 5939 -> 1.28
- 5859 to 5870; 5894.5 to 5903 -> 0.87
